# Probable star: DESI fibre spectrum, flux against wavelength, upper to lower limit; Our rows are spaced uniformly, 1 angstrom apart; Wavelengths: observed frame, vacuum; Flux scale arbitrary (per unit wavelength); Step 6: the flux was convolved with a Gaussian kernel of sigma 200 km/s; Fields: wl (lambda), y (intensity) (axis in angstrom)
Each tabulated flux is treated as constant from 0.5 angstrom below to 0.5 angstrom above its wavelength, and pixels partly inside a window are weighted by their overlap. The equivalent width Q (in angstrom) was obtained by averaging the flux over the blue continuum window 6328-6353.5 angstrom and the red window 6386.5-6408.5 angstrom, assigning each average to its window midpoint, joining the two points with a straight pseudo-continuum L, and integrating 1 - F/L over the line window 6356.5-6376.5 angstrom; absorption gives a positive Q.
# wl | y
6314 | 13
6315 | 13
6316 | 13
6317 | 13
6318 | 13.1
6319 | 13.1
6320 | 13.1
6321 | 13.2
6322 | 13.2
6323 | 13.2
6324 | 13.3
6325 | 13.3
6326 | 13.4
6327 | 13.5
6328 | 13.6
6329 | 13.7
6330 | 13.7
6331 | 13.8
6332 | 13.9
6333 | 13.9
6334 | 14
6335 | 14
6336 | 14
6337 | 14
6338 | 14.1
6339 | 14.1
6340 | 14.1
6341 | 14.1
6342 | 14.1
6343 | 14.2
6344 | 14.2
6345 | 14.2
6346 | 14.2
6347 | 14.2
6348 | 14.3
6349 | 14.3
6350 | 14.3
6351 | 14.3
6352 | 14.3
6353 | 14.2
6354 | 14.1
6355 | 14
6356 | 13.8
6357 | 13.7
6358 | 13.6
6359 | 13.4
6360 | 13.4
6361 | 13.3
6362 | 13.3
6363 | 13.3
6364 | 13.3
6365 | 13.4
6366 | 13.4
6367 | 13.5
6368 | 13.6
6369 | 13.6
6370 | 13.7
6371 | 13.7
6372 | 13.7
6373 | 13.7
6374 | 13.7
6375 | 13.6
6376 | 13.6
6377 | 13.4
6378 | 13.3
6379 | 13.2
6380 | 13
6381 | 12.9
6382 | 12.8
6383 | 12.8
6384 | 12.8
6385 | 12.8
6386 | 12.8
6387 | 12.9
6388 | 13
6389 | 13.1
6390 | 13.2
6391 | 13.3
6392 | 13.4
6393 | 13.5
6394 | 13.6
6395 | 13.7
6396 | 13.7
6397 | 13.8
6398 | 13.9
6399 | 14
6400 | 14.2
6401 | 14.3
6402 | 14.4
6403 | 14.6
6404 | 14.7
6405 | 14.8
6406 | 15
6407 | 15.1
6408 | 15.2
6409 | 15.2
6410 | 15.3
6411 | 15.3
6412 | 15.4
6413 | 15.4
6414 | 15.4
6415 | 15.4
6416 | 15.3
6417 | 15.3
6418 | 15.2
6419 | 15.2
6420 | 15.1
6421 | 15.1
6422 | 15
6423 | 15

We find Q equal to 0.7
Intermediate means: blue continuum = 14.1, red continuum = 14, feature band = 13.5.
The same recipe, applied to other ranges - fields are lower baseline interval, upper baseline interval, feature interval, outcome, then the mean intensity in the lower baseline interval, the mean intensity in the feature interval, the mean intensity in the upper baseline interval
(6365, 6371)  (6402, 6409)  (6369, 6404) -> 1.8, 13.6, 13.5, 14.9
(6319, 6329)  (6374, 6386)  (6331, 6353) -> -1.4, 13.3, 14.1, 13.1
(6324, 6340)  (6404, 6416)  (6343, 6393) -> 3.1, 13.8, 13.5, 15.2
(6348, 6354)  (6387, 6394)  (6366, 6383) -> 0.3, 14.3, 13.4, 13.2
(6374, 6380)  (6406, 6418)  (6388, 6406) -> 0.7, 13.4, 13.9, 15.3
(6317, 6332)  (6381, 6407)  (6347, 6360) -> -0.5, 13.4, 14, 13.7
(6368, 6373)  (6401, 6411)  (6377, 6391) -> 1.1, 13.7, 13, 14.9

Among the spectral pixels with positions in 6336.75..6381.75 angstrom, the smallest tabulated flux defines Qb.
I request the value 12.9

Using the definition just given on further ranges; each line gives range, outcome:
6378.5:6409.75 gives 12.8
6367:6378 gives 13.3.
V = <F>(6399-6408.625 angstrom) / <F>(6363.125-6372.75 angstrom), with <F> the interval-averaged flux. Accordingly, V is 1.08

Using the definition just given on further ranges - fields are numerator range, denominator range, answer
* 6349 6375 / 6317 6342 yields 1.00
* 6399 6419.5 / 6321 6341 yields 1.09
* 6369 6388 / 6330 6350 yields 0.94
